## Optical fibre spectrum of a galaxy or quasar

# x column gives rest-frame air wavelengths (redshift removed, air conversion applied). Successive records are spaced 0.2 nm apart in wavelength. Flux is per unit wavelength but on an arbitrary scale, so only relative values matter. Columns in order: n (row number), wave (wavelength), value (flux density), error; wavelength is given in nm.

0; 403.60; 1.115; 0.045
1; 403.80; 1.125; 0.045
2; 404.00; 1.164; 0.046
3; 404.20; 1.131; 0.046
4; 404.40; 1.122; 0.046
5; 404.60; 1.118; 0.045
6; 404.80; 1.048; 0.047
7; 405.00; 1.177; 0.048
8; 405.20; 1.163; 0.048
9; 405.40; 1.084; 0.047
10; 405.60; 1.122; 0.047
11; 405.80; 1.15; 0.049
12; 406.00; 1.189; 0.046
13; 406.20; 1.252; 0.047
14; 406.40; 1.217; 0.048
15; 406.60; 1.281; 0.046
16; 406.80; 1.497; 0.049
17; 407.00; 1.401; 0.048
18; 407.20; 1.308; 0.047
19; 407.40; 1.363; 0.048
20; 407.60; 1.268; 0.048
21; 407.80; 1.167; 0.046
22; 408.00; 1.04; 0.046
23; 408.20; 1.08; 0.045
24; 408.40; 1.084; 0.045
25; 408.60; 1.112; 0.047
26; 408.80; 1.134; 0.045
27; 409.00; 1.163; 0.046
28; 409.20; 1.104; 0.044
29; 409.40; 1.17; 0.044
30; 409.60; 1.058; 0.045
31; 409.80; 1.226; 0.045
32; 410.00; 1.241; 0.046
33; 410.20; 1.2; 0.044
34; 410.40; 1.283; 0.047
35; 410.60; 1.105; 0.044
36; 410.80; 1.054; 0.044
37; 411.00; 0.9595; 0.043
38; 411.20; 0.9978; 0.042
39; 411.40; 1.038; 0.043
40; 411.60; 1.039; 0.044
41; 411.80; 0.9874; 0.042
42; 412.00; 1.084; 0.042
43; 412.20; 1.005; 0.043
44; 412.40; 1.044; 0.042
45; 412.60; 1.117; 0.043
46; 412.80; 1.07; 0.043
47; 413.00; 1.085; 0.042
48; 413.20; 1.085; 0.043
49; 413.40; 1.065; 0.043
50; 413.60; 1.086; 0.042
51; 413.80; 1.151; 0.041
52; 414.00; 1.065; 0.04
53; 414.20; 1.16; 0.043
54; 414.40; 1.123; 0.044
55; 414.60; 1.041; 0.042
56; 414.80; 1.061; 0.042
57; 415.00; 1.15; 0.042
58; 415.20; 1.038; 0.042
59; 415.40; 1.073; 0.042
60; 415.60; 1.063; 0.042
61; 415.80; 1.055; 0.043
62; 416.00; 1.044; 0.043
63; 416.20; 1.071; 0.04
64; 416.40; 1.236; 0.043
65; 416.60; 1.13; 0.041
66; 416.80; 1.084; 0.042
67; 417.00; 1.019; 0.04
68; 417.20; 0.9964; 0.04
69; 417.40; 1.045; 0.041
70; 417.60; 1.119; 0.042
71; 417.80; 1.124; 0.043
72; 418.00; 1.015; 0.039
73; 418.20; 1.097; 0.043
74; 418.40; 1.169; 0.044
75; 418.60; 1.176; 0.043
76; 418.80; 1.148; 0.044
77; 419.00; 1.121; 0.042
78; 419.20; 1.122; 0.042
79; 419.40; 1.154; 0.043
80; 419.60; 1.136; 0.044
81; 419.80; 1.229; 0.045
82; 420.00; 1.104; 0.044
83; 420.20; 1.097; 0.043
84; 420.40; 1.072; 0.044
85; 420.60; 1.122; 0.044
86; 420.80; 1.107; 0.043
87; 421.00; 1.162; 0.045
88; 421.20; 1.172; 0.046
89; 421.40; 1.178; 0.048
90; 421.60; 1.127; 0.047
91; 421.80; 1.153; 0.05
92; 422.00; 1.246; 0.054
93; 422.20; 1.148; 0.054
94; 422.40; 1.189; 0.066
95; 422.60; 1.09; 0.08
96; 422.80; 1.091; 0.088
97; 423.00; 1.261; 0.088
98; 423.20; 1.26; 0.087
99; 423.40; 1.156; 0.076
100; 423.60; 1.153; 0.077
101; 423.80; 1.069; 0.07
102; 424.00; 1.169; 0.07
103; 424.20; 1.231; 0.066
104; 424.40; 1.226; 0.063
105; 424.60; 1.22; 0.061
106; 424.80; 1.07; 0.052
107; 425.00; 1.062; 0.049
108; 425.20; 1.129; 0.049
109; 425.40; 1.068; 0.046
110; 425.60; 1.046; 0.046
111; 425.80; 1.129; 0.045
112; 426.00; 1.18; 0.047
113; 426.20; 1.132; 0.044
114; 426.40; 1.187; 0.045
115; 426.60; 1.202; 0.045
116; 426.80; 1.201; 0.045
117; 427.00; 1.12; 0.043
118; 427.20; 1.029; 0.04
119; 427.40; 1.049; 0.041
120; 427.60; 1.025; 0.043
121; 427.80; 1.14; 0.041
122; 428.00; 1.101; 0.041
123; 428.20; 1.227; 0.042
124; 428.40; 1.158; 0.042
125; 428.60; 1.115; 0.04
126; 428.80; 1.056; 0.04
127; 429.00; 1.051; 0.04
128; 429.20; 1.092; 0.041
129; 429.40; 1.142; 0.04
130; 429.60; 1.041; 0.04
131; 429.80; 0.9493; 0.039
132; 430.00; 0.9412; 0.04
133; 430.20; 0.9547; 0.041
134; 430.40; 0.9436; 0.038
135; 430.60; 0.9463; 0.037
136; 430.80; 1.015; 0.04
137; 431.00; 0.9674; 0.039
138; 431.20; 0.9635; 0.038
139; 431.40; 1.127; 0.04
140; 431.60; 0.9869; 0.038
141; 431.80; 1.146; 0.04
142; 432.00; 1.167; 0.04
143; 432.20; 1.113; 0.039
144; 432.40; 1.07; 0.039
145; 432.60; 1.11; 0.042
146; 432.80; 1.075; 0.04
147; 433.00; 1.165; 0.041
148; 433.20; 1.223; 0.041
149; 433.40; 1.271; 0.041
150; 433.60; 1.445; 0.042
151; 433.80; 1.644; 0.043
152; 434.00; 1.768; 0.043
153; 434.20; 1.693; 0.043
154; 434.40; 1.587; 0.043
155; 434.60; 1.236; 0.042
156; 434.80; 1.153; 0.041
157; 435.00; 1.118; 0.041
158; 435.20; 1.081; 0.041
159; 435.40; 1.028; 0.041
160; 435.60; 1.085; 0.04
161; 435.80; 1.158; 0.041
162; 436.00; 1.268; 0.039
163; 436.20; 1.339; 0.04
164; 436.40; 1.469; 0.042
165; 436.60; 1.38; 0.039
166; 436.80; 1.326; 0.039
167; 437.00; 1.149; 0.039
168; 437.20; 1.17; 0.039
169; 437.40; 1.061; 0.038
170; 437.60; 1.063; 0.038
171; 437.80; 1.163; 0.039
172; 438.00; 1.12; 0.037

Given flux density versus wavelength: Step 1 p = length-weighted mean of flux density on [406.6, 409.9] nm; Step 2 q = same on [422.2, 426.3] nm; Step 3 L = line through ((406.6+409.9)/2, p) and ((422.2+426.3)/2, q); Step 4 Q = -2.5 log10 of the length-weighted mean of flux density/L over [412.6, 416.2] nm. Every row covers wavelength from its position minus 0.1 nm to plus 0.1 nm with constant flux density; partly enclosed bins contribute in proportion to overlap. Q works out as 0.09 mag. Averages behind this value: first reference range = 1.2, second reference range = 1.15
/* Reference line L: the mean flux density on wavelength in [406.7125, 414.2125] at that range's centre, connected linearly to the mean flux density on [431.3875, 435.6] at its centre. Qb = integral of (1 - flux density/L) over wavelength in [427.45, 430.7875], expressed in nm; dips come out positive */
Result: 0.47 nm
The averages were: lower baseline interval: 1.13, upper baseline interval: 1.25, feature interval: 1.05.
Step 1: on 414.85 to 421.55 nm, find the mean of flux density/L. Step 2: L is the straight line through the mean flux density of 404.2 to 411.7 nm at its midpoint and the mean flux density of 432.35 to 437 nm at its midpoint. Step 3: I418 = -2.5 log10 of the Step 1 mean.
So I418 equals 0.10 mag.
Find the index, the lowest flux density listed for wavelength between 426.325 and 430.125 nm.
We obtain 0.9412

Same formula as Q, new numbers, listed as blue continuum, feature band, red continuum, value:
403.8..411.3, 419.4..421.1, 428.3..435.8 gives 0.03 mag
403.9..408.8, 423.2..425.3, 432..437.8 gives 0.07 mag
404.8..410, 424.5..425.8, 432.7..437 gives 0.15 mag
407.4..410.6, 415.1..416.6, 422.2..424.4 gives 0.08 mag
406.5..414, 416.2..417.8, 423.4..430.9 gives 0.03 mag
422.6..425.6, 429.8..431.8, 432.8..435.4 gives 0.28 mag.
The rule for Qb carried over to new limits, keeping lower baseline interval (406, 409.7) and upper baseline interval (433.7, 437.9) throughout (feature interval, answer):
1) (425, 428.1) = 0.35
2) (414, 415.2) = 0.12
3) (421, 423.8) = 0.18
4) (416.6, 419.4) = 0.31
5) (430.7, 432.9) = 0.35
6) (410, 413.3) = 0.38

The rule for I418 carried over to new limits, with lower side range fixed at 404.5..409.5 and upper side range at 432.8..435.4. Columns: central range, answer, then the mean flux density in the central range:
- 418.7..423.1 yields 0.108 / 1.15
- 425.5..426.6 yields 0.138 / 1.14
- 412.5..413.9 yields 0.121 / 1.09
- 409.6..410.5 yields -0.011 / 1.22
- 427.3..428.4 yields 0.174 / 1.11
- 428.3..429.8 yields 0.208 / 1.08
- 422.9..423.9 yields 0.089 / 1.18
